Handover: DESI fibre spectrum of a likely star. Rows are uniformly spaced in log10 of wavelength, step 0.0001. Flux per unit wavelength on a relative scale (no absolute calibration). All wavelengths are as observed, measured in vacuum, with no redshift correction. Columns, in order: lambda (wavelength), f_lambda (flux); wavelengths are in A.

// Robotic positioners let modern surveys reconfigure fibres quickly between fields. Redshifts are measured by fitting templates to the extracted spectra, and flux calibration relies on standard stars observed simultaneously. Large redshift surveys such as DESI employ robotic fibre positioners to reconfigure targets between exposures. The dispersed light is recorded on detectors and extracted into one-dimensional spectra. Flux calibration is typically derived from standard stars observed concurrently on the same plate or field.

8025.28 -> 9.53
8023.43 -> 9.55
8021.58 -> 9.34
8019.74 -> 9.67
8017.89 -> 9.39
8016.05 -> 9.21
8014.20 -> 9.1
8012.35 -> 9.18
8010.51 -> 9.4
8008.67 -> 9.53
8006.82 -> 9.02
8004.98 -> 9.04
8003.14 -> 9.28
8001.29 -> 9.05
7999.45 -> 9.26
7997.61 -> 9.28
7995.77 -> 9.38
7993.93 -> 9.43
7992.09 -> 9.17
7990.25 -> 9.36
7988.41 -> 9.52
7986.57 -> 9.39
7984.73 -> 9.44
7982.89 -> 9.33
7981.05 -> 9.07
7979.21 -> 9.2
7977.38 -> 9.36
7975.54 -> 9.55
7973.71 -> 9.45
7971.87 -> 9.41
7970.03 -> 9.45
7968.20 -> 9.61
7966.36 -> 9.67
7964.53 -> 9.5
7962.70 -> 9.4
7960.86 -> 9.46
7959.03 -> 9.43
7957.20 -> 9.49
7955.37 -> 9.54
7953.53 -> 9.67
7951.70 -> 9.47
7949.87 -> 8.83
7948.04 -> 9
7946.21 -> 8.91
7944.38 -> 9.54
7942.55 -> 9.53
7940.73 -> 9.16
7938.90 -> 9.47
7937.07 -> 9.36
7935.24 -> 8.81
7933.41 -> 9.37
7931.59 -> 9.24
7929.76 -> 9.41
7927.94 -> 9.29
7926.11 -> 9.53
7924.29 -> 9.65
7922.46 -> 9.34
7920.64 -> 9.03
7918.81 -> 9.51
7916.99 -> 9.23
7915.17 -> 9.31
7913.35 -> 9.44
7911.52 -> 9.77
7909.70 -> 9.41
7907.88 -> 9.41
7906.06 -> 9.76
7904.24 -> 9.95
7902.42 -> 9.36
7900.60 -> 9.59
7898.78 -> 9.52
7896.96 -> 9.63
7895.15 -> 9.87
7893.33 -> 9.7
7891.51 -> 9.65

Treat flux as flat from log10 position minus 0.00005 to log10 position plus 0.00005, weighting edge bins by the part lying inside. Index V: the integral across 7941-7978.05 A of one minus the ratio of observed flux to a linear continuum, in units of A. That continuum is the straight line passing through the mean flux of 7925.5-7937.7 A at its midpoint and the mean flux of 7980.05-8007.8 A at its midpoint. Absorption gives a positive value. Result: -0.5 A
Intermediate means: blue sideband 9.28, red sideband 9.27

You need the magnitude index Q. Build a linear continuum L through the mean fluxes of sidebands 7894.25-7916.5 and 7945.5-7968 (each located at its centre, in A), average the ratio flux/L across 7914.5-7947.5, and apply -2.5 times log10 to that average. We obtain 0.02 mag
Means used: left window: 9.58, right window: 9.37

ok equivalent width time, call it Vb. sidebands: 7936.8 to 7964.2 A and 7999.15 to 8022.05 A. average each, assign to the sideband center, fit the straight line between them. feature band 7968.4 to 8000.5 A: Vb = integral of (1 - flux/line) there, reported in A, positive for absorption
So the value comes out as -0.19 A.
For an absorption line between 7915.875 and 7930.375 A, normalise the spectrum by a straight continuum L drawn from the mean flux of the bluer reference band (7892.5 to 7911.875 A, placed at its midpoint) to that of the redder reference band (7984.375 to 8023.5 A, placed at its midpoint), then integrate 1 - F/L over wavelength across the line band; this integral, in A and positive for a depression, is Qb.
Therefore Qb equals 0.3 A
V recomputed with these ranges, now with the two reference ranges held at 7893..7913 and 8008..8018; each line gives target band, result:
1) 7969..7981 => 0.03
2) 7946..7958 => 0.23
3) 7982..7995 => -0.01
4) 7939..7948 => 0.22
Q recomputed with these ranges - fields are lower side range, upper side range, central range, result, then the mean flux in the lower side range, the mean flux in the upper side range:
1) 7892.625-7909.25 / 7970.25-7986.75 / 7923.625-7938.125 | 0.02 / 9.64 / 9.35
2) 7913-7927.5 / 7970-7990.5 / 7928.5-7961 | 0.01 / 9.38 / 9.37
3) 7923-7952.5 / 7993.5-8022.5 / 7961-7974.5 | -0.02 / 9.29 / 9.29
